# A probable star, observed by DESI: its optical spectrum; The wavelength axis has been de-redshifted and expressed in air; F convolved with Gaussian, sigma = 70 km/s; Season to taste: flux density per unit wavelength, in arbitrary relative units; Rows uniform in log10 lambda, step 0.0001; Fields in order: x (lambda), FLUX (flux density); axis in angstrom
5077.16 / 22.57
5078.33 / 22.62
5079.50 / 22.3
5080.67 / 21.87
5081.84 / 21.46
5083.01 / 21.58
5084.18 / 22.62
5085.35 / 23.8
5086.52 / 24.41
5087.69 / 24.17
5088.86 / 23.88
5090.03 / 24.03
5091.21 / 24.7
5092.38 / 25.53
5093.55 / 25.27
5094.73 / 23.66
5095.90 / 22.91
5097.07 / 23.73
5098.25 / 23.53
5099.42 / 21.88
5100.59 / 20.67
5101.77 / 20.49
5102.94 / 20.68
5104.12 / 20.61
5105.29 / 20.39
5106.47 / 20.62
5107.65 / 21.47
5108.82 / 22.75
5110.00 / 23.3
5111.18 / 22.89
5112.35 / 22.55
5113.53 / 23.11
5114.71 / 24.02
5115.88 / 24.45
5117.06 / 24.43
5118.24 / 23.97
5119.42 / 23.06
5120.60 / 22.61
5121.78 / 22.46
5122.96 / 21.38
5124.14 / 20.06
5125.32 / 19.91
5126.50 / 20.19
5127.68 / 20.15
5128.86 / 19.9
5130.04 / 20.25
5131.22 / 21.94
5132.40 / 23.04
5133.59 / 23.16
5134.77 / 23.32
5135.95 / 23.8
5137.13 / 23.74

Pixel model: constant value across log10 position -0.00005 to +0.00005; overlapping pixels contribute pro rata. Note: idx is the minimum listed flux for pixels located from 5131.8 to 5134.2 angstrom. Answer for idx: 23.04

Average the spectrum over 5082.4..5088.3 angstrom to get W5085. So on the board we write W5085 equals 23.3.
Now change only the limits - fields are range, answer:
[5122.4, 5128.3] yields 20.3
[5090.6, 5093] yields 25.1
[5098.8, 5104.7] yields 20.9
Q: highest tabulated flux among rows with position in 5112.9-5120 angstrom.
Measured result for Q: 24.45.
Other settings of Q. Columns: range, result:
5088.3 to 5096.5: 25.53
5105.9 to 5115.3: 24.02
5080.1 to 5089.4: 24.41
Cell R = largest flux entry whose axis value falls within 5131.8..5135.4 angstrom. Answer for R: 23.32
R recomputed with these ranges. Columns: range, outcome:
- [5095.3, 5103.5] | 23.73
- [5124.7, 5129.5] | 20.19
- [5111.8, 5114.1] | 23.11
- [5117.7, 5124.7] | 23.97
